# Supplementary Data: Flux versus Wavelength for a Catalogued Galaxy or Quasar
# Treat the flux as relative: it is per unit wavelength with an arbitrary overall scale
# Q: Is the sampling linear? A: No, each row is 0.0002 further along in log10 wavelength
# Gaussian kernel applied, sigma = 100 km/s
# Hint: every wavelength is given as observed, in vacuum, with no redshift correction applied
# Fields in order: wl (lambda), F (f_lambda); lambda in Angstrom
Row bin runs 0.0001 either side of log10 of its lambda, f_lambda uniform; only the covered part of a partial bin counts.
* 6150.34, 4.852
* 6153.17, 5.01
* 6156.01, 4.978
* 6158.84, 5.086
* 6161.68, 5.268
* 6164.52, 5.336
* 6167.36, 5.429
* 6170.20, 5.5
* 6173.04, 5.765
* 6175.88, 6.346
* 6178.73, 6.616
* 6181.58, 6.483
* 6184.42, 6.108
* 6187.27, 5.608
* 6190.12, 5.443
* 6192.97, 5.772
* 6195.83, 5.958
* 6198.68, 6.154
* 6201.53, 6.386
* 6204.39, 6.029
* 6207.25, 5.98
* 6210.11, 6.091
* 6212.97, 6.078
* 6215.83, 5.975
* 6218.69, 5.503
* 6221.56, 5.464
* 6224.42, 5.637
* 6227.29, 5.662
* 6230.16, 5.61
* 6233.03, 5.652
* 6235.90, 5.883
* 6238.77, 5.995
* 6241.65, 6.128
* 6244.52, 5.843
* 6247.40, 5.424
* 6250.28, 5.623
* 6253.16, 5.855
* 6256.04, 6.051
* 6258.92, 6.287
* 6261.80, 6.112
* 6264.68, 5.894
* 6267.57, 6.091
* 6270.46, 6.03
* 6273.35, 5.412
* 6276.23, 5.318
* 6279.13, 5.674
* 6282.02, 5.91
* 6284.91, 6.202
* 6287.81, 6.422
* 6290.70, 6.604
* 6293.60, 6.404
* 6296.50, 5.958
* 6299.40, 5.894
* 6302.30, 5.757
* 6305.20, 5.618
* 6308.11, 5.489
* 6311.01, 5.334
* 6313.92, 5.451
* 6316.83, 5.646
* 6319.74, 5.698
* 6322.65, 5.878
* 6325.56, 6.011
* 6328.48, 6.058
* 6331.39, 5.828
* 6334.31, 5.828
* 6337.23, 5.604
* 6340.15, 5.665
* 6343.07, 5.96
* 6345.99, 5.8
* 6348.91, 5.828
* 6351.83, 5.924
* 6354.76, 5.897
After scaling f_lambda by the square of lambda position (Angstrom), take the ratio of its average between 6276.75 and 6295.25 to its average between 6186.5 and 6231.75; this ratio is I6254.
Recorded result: 1.1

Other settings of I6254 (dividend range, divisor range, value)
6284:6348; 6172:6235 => 1.03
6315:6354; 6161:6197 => 1.05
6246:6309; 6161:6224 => 1.03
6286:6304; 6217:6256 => 1.10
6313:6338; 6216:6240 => 1.05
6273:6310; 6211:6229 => 1.05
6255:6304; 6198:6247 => 1.04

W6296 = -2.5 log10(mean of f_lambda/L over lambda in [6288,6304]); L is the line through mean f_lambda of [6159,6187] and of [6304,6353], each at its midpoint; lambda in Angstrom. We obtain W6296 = -0.070 mag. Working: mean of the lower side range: 5.83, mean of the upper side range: 5.74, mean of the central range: 6.14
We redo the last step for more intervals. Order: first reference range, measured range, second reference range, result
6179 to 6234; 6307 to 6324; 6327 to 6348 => 0.05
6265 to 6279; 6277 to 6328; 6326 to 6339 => -0.02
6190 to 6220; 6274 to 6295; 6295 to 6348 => -0.04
